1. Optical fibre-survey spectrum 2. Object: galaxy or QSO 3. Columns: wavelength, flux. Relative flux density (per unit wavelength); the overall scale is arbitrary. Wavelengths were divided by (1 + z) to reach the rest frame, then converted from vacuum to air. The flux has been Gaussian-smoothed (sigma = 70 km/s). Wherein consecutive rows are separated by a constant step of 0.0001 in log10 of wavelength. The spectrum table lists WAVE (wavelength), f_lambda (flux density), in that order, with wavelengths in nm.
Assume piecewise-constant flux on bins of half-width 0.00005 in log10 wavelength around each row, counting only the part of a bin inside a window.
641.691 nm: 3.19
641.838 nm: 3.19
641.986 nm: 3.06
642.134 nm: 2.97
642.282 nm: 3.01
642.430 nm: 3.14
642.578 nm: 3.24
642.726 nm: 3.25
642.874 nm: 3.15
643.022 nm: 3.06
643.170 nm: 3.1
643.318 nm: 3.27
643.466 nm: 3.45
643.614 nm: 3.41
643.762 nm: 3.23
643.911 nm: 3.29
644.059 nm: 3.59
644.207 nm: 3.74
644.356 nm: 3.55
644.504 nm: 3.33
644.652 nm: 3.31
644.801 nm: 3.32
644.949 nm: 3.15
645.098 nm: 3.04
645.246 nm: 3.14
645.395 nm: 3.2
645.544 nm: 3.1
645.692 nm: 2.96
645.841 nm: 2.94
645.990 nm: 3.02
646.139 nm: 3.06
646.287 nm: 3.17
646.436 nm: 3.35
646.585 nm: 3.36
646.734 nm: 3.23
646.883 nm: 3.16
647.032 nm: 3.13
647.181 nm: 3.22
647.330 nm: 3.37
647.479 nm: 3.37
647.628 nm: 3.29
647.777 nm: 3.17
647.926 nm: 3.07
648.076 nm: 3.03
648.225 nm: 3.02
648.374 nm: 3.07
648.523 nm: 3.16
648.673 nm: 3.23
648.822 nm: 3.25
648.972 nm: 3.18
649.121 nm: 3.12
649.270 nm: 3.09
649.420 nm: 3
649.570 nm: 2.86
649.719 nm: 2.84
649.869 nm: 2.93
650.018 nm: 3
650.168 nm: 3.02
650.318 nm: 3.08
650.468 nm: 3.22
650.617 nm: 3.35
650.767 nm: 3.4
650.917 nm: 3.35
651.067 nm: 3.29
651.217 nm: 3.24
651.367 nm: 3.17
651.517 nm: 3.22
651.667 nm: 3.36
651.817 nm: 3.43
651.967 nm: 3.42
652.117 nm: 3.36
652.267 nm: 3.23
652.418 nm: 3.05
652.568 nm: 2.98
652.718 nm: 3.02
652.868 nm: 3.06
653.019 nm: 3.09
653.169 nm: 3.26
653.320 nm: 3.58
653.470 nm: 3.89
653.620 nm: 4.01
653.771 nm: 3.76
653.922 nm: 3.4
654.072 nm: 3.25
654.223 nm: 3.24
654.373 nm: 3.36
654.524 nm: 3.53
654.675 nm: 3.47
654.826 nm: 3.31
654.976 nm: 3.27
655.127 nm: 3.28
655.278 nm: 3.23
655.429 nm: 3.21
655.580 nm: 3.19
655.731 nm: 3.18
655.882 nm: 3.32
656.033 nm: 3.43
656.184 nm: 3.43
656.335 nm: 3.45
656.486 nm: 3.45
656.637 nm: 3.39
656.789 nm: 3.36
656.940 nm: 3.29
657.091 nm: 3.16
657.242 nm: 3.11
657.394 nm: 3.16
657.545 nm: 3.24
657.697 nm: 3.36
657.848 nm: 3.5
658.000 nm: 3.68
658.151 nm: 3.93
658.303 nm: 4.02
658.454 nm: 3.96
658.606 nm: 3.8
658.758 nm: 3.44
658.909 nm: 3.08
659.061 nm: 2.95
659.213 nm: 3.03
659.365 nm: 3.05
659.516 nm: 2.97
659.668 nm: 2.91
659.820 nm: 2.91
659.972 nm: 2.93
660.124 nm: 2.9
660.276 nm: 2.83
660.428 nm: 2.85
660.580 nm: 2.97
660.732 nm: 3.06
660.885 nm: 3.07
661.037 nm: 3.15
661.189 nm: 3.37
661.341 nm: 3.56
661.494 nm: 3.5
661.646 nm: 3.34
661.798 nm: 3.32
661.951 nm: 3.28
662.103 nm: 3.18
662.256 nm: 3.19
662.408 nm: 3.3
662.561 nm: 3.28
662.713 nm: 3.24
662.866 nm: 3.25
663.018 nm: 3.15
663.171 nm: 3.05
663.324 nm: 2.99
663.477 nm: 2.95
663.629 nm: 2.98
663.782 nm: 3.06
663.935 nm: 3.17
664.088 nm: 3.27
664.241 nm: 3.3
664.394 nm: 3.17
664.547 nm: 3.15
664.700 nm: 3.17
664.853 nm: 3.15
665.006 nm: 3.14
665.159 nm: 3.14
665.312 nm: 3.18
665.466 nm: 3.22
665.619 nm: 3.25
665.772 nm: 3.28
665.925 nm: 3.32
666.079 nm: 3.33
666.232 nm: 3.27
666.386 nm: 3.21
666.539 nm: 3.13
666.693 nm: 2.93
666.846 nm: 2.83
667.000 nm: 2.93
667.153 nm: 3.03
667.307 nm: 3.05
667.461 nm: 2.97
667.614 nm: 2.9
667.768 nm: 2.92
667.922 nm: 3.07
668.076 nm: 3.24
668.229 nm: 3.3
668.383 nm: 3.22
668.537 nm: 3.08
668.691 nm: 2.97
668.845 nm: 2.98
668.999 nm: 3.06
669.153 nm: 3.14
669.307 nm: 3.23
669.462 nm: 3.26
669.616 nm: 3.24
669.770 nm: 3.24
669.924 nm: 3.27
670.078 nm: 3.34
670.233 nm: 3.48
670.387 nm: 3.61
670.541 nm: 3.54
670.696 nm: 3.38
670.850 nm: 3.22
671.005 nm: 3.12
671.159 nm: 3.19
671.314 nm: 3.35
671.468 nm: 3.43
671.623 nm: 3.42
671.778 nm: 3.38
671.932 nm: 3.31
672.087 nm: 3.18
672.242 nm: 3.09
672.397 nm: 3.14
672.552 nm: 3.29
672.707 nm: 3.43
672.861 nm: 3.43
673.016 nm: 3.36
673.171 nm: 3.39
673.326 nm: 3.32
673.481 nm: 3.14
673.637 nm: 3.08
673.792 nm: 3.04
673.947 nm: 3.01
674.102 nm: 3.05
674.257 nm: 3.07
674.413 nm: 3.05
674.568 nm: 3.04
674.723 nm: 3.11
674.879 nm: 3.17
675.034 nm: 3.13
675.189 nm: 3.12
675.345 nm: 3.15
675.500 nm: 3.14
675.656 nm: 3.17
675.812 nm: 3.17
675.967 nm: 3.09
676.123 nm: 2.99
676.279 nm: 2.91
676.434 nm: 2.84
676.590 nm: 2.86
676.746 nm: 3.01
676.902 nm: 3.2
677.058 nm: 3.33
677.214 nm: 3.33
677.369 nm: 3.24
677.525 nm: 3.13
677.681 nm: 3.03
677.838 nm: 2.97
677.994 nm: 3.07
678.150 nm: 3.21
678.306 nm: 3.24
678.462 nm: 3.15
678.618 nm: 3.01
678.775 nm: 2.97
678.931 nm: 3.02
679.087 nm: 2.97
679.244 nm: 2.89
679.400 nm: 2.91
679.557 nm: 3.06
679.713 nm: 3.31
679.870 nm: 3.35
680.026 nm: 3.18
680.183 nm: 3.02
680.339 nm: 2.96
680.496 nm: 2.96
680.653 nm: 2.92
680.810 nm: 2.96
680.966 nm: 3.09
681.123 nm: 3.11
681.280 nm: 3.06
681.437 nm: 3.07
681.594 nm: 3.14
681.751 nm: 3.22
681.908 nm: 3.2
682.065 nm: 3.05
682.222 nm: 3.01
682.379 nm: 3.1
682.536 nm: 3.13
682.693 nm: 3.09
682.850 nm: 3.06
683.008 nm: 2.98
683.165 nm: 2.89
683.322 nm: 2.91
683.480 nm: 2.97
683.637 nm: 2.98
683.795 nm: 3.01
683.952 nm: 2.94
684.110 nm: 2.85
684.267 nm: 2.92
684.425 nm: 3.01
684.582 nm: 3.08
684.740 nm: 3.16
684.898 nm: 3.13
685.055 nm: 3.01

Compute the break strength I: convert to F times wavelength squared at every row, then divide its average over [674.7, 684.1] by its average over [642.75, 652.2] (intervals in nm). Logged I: 1.05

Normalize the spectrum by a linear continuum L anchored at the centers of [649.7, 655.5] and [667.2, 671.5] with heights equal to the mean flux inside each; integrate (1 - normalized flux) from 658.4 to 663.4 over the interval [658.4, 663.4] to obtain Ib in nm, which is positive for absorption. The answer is 0.113 nm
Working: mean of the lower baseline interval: 3.29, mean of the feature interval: 3.17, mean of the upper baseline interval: 3.2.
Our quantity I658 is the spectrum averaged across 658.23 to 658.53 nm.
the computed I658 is 4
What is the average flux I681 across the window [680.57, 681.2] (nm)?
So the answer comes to 3.02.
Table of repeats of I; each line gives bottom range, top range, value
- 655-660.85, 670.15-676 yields 1.04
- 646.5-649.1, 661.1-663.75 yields 1.06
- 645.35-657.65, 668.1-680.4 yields 1.05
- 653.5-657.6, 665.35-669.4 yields 0.96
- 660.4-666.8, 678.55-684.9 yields 1.01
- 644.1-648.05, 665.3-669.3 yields 1.03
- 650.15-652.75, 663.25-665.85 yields 1.01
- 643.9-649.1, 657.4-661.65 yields 1.06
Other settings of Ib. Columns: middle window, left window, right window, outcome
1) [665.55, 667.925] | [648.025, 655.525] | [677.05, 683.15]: 0.05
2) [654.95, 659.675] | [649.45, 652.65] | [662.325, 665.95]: -0.25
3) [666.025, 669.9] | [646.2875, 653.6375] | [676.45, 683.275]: 0.03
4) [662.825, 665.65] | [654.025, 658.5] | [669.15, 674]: 0.16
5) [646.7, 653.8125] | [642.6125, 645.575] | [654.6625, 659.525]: 0.22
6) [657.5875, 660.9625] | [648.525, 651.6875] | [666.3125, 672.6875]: -0.07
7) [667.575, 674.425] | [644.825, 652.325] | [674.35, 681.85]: -0.26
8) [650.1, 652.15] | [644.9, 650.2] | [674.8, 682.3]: -0.11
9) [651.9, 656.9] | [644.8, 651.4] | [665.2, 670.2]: -0.32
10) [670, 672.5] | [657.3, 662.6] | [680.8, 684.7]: -0.14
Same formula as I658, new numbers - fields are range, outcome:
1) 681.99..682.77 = 3.08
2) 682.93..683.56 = 2.94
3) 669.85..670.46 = 3.42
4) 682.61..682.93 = 3.07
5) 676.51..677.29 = 3.14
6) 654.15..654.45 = 3.31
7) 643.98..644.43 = 3.62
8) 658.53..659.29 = 3.26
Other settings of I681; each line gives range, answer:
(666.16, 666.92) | 3.07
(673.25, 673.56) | 3.22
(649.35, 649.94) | 2.91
